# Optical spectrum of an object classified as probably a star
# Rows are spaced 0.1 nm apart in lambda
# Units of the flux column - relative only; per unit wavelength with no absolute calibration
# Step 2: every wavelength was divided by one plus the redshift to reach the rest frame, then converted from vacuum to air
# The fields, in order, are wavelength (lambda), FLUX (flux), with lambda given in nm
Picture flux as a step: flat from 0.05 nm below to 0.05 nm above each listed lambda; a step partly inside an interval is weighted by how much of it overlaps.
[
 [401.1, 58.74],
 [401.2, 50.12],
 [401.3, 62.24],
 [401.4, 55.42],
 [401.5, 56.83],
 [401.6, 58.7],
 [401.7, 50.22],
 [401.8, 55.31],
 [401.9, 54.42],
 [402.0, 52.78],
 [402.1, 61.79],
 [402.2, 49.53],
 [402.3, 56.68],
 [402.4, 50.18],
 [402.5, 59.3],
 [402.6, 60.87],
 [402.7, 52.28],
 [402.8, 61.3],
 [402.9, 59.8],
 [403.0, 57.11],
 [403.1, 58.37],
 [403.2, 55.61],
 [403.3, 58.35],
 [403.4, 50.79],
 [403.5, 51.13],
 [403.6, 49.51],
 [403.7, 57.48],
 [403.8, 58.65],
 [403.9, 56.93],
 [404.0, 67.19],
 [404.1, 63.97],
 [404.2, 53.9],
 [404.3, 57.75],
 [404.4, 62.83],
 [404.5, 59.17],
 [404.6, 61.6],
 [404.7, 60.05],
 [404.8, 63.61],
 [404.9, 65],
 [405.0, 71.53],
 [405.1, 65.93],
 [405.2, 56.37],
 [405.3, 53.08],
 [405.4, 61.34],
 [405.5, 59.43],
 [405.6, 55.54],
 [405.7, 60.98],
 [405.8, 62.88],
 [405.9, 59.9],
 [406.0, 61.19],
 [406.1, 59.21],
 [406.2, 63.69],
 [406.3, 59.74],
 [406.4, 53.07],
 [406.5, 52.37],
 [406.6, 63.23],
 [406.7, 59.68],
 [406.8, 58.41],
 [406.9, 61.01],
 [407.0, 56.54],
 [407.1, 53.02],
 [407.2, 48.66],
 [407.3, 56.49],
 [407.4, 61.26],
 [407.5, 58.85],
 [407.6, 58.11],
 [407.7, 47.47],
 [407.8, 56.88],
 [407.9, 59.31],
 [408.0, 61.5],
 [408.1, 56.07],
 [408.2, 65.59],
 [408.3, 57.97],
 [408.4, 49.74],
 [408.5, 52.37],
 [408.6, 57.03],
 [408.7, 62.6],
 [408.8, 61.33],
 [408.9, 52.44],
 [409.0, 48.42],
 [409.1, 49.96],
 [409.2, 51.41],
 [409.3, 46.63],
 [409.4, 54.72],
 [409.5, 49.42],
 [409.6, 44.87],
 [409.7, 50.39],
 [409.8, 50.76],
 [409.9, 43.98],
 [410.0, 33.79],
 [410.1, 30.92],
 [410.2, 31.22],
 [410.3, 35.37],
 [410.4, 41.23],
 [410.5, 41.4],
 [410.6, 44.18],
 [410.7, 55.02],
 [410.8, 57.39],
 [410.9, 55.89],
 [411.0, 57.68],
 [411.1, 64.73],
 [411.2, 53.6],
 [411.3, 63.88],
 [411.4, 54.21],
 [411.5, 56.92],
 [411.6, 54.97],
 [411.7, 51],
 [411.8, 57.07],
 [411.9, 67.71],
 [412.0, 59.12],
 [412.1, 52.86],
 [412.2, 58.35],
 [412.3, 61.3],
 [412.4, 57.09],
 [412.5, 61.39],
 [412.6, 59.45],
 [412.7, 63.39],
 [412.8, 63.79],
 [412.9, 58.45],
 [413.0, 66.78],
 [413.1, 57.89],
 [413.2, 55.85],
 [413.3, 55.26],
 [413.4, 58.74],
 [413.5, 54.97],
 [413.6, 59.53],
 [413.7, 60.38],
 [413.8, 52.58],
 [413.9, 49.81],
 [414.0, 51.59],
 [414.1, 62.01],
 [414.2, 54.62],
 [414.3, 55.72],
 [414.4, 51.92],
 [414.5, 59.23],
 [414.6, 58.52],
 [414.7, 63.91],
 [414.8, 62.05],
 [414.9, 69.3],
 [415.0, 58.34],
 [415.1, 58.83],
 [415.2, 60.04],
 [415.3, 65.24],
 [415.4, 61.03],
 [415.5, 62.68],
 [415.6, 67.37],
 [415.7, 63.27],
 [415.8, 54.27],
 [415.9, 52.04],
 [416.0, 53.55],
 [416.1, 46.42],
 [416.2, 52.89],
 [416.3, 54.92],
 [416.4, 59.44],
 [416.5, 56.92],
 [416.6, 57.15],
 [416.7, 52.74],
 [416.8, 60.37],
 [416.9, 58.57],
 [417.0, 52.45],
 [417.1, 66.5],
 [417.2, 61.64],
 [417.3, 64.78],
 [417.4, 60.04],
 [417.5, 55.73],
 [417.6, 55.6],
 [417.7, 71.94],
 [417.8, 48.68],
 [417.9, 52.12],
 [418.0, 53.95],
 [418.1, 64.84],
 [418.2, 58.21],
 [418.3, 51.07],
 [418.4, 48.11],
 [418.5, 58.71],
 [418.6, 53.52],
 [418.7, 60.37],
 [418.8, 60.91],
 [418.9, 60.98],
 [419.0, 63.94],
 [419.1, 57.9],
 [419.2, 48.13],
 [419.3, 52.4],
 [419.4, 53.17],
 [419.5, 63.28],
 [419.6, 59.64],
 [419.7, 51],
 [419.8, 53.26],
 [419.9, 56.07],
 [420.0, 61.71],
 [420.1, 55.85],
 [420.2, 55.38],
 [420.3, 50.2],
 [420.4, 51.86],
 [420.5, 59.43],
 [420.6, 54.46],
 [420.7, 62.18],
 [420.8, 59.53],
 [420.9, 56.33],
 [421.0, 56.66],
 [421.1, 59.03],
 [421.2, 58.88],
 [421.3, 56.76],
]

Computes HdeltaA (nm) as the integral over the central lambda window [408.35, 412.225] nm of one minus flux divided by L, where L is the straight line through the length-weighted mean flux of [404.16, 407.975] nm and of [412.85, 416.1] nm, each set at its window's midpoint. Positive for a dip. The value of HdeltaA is 0.484 nm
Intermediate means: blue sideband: 59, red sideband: 58.4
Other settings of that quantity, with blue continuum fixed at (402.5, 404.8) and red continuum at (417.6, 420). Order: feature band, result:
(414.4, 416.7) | -0.07 nm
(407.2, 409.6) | 0.11 nm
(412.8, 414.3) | 0.00 nm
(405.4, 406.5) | -0.03 nm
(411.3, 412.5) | -0.01 nm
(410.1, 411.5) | 0.18 nm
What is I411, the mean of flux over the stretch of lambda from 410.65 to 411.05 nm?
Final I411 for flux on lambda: 56.5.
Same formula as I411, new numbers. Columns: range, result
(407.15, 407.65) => 56.7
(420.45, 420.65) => 56.9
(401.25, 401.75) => 56.7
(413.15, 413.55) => 56.2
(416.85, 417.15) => 59.2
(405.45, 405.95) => 59.7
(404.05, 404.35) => 58.5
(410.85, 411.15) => 59.4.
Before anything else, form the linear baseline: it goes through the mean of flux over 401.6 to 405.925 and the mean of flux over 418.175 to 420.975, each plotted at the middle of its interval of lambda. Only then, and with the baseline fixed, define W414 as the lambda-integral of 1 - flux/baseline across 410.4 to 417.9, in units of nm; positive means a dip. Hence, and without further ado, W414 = -0.106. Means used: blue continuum 58.1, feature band 57.8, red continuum 56.3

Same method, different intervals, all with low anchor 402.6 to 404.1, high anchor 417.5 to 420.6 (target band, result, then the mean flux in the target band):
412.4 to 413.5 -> -0.060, 59.7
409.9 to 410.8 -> 0.259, 40.4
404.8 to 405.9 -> -0.082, 61.3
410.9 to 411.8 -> -0.005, 57.1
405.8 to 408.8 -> -0.044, 57.8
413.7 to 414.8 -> 0.003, 56.5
